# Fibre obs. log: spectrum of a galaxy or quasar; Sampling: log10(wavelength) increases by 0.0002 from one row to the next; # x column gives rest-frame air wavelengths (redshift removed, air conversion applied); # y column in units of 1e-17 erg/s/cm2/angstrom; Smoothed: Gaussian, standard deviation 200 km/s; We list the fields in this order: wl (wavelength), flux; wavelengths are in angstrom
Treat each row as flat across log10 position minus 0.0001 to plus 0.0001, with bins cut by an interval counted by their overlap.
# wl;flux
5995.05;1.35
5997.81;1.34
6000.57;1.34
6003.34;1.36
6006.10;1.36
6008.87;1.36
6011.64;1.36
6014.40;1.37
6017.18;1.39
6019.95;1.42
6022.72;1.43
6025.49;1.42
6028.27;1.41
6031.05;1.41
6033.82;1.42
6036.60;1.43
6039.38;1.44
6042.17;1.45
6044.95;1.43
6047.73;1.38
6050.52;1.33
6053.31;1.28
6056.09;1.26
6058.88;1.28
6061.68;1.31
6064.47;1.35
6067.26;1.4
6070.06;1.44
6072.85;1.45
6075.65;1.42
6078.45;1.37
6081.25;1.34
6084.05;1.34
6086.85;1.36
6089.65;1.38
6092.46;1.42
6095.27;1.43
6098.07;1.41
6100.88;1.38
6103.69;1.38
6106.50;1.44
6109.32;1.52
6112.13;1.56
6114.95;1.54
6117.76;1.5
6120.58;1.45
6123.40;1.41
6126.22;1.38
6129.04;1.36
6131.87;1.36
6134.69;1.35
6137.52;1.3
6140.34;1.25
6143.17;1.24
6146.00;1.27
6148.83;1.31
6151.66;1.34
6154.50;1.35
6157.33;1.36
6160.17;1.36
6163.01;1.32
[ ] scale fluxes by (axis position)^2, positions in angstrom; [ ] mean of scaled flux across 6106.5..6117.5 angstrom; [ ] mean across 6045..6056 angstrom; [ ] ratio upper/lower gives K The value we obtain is 1.16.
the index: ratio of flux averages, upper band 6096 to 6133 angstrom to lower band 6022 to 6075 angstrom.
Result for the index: 1.04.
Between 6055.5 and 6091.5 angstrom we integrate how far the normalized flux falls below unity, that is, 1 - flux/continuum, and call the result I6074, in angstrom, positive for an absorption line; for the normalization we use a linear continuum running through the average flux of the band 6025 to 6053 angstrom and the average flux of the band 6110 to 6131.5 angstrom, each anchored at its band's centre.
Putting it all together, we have 1.6 angstrom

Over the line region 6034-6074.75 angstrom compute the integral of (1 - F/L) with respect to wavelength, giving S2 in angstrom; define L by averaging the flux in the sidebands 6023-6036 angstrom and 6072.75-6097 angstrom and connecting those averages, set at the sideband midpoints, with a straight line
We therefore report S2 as 0.8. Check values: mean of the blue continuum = 1.42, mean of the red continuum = 1.39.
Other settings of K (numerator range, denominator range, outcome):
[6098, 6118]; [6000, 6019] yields 1.11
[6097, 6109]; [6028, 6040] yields 1.02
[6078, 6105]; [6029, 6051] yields 0.99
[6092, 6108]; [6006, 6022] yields 1.05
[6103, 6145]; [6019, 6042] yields 1.01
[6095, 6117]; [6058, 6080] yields 1.07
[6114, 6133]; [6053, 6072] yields 1.09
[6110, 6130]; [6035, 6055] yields 1.08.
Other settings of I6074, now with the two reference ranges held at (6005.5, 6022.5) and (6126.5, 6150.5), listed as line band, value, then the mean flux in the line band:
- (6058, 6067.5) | 0.16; 1.33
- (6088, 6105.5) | -0.88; 1.4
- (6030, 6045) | -0.69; 1.43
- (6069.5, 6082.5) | -0.55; 1.4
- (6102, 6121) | -2.29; 1.48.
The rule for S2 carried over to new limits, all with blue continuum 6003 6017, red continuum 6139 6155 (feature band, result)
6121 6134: -0.8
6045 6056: 0.1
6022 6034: -0.6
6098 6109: -0.8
